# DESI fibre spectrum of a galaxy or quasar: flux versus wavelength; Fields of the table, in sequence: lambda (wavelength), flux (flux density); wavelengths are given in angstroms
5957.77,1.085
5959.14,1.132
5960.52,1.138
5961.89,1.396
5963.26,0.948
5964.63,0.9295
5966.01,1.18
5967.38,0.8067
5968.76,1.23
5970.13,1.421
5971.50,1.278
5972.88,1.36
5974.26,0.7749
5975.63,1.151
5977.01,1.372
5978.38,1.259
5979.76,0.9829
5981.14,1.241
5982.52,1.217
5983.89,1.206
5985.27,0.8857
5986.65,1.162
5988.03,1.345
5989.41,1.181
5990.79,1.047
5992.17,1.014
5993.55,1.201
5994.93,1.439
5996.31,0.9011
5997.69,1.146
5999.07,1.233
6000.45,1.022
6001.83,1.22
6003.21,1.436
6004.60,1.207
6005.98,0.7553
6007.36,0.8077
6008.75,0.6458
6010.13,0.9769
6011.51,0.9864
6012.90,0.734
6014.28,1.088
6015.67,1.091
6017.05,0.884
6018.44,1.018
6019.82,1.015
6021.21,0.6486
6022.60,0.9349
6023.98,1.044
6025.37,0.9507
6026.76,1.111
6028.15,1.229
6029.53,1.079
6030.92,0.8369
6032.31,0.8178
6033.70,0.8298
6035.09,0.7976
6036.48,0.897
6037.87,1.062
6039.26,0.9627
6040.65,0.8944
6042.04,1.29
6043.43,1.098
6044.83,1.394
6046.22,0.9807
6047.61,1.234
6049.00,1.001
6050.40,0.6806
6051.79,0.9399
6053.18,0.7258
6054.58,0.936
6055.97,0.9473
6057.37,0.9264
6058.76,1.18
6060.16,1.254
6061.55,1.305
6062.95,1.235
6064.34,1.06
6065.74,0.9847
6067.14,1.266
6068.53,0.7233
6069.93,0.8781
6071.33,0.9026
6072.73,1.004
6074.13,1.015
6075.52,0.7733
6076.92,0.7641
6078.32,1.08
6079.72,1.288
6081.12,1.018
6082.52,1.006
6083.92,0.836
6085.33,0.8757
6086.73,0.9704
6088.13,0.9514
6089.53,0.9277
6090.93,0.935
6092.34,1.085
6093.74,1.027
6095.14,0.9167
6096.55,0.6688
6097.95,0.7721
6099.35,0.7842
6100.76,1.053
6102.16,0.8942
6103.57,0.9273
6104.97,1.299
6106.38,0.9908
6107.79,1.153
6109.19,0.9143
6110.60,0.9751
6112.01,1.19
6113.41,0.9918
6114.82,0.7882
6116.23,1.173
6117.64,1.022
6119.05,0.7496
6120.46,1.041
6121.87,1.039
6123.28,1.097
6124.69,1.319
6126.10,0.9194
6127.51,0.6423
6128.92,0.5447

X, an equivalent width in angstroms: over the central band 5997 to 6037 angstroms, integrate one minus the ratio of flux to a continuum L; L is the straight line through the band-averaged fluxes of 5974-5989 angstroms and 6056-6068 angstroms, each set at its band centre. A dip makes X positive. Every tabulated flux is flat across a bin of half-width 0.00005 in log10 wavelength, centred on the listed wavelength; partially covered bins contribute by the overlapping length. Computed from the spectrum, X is 5.79 angstroms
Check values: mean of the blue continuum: 1.16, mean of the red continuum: 1.13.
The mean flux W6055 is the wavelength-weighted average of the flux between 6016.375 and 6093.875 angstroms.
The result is 0.991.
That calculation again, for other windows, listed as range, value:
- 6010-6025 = 0.946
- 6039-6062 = 1.04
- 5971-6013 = 1.11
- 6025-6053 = 1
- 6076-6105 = 0.947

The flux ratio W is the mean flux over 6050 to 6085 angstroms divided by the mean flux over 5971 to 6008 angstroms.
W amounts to 0.87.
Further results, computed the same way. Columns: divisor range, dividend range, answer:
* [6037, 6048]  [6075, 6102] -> 0.84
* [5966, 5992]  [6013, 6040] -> 0.83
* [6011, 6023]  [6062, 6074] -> 1.09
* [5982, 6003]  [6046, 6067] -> 0.90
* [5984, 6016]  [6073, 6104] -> 0.88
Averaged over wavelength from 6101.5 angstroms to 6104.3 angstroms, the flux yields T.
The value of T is 0.916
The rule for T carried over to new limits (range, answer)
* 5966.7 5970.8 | 1.15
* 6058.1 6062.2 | 1.25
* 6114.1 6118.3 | 0.993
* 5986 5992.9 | 1.15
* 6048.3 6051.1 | 0.842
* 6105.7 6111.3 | 1.01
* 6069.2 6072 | 0.887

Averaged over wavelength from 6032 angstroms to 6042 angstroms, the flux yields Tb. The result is 0.923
